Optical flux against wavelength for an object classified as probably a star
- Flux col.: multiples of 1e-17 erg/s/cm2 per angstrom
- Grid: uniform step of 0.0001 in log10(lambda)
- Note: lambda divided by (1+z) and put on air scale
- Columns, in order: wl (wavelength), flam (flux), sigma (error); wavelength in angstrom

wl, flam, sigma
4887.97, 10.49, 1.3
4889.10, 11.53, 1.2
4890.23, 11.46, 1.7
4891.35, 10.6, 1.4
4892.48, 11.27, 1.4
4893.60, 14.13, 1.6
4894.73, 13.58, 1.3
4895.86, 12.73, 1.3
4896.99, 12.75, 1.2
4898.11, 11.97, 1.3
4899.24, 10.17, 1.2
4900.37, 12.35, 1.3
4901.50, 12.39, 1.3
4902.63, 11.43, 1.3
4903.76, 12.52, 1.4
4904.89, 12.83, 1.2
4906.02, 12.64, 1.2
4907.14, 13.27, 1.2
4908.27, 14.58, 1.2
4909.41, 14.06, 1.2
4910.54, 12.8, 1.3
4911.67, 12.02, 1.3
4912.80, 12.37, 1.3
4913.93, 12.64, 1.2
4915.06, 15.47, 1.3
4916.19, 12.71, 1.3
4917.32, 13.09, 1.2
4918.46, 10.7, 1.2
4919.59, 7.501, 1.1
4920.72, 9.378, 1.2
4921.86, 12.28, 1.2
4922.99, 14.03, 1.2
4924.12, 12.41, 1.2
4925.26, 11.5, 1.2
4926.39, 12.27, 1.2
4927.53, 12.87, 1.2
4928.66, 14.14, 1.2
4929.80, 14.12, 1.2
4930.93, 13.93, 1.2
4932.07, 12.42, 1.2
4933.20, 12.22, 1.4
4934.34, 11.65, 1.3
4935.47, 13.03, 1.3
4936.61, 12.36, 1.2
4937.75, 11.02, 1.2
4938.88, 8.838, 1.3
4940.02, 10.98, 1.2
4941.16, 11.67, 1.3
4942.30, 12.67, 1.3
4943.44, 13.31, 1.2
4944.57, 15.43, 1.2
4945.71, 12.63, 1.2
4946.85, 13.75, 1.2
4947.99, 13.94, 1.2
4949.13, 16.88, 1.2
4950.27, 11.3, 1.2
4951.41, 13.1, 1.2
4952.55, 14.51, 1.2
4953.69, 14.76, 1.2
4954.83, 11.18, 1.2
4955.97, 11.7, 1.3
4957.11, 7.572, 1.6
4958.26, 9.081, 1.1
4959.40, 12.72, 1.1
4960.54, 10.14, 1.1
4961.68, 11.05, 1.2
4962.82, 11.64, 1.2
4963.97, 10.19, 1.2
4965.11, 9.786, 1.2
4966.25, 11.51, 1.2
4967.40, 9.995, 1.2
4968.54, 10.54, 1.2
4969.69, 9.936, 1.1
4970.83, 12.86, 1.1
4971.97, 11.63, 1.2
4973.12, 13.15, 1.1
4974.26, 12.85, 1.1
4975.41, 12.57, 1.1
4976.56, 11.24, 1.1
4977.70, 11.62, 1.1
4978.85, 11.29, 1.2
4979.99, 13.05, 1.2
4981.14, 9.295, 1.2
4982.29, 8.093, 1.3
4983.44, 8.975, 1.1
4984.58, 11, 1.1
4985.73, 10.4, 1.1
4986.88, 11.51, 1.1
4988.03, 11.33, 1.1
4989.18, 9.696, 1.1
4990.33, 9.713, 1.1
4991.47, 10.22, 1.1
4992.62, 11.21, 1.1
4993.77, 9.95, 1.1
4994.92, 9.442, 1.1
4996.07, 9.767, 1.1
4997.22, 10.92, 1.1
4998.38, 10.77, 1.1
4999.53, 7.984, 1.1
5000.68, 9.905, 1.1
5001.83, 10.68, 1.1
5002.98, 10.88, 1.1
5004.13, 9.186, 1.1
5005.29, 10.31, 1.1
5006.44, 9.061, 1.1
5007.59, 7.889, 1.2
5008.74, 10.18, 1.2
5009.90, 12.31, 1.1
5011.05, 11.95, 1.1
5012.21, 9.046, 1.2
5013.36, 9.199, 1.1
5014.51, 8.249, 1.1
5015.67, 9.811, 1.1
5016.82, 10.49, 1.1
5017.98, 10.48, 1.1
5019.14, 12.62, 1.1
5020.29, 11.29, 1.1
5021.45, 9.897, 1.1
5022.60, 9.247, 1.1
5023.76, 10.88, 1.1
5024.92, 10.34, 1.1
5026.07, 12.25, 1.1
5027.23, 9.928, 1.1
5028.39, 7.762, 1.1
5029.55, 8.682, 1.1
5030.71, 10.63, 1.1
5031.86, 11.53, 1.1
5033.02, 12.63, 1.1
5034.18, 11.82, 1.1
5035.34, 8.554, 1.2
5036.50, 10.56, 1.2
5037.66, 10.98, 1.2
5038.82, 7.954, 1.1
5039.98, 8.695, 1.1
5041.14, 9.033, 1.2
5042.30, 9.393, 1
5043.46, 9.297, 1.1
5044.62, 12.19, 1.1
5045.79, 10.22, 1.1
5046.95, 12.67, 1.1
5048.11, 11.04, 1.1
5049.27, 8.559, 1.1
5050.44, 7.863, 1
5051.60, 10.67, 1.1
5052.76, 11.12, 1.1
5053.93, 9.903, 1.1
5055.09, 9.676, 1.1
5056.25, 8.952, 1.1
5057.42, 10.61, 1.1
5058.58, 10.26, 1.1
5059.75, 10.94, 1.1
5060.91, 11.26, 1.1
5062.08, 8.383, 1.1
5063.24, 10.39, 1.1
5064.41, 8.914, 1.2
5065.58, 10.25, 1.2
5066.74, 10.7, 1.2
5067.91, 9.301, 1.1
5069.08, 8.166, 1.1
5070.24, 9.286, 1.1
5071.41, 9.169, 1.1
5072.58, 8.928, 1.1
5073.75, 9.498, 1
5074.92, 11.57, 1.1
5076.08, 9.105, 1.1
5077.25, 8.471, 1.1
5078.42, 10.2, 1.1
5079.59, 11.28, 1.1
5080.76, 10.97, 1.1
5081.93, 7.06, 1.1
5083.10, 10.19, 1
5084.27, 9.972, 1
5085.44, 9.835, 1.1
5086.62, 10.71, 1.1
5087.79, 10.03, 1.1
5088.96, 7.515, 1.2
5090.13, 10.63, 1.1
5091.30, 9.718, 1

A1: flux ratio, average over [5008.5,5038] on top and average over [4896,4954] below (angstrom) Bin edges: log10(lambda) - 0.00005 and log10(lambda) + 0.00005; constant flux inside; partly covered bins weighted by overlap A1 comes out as 0.8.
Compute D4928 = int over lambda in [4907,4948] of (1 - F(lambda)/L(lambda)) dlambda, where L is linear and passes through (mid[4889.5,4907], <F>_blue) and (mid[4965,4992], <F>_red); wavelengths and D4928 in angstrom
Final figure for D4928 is -2.7 angstrom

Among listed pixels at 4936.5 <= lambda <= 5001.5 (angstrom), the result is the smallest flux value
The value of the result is 7.572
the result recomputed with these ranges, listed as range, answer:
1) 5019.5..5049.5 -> 7.762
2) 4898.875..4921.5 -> 7.501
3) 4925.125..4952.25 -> 8.838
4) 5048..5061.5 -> 7.863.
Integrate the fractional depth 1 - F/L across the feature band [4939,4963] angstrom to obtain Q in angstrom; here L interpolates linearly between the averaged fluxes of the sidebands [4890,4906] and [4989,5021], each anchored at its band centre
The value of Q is -2.5 angstrom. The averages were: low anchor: 12.2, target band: 12.3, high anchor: 10.1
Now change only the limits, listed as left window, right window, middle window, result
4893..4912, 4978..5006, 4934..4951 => -1.5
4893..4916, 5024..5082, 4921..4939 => -0.2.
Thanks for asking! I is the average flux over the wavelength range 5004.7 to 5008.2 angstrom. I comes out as 9.1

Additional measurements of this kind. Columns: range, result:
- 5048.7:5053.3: 9.54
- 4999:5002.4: 9.55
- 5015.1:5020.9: 10.9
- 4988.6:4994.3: 10.2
